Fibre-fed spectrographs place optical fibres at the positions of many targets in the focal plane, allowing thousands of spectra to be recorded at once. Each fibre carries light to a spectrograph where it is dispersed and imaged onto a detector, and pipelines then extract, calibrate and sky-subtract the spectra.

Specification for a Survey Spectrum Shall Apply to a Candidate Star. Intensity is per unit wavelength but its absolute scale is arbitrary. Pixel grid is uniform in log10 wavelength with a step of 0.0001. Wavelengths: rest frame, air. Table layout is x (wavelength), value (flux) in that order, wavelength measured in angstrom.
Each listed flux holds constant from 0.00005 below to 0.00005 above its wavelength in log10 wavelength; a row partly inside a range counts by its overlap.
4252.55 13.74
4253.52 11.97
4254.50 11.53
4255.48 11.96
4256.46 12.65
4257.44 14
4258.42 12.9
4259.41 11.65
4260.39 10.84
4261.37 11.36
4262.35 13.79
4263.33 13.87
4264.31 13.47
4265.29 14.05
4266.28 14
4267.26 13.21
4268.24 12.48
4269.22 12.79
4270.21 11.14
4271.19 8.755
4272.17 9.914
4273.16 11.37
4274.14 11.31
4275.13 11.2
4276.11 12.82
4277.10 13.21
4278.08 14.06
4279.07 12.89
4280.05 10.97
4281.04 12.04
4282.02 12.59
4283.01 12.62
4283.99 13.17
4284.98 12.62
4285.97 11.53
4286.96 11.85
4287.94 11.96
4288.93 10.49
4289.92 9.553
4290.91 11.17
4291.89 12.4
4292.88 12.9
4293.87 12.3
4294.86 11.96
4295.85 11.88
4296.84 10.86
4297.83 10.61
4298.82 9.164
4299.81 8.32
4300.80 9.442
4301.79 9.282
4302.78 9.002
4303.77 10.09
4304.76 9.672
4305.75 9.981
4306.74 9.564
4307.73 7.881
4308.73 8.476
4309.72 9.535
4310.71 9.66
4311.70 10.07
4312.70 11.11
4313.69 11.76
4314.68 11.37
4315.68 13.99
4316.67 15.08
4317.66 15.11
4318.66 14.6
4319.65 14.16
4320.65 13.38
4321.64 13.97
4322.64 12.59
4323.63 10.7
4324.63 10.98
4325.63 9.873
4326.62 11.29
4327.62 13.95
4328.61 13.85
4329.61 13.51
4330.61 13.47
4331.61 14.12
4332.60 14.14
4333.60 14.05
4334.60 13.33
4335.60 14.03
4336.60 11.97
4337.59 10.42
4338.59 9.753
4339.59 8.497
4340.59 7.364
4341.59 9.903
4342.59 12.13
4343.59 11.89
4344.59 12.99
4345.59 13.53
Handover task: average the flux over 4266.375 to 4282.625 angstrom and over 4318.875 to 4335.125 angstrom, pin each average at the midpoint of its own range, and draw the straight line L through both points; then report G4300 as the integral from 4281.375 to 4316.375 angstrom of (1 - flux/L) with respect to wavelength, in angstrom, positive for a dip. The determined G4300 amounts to 4.45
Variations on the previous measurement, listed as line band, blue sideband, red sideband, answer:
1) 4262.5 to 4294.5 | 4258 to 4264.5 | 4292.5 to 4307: -1.8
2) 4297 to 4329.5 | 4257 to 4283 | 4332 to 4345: 1.7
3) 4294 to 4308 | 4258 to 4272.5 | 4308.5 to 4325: 2.6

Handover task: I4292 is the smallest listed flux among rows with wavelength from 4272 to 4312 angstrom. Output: 7.881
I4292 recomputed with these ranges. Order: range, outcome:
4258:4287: 8.755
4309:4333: 9.535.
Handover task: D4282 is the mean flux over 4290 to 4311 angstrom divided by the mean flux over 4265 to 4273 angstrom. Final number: 0.9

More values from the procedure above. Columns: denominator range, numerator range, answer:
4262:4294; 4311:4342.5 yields 1.01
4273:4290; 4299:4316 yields 0.82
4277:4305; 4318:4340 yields 1.11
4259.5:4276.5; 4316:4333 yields 1.09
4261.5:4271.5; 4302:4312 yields 0.73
